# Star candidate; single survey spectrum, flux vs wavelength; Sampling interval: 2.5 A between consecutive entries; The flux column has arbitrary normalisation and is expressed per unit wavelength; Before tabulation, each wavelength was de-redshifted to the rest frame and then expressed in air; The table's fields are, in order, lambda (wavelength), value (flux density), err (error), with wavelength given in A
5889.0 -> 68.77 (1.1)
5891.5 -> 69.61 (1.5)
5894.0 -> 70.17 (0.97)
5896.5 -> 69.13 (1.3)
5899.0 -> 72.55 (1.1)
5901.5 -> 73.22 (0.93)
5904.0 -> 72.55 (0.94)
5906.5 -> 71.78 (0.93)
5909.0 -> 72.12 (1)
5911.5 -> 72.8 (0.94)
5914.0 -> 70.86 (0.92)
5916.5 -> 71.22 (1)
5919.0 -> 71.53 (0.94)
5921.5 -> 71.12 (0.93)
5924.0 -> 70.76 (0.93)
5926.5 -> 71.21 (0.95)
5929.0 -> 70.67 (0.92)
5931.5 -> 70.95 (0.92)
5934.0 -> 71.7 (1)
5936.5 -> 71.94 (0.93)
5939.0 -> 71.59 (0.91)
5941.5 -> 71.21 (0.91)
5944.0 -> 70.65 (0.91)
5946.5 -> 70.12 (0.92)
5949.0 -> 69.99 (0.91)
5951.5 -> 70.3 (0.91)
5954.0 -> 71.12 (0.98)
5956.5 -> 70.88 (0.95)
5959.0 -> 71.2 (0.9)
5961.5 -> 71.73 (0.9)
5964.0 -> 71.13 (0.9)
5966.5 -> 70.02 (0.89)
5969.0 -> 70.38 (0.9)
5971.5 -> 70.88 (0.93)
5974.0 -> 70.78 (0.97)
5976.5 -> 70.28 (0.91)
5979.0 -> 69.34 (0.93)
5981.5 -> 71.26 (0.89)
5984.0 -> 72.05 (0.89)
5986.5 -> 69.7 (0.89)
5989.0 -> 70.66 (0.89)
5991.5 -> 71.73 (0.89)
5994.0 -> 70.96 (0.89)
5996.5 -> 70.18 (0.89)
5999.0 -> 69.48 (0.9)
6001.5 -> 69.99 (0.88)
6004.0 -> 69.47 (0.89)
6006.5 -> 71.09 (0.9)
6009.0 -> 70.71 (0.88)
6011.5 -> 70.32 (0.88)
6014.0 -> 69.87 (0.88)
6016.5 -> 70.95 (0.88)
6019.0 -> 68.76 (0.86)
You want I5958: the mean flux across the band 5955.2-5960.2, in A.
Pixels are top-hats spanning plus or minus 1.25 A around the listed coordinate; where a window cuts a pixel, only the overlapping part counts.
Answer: 71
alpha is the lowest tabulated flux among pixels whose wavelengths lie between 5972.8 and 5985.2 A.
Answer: 69.34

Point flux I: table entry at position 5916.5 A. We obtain 71.22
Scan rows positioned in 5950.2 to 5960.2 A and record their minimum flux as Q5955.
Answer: 70.3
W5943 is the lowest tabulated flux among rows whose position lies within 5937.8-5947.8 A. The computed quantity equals 70.12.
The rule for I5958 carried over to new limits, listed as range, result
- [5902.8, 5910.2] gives 72.1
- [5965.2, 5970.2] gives 70.2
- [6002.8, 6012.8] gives 70.4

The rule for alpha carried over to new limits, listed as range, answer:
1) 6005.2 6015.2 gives 69.87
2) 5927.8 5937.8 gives 70.67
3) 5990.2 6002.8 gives 69.48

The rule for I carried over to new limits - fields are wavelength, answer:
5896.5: 69.13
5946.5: 70.12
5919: 71.53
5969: 70.38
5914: 70.86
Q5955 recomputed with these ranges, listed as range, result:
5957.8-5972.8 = 70.02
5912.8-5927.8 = 70.76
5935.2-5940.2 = 71.59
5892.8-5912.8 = 69.13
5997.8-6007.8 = 69.47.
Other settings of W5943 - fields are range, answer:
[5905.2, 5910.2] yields 71.78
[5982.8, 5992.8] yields 69.7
